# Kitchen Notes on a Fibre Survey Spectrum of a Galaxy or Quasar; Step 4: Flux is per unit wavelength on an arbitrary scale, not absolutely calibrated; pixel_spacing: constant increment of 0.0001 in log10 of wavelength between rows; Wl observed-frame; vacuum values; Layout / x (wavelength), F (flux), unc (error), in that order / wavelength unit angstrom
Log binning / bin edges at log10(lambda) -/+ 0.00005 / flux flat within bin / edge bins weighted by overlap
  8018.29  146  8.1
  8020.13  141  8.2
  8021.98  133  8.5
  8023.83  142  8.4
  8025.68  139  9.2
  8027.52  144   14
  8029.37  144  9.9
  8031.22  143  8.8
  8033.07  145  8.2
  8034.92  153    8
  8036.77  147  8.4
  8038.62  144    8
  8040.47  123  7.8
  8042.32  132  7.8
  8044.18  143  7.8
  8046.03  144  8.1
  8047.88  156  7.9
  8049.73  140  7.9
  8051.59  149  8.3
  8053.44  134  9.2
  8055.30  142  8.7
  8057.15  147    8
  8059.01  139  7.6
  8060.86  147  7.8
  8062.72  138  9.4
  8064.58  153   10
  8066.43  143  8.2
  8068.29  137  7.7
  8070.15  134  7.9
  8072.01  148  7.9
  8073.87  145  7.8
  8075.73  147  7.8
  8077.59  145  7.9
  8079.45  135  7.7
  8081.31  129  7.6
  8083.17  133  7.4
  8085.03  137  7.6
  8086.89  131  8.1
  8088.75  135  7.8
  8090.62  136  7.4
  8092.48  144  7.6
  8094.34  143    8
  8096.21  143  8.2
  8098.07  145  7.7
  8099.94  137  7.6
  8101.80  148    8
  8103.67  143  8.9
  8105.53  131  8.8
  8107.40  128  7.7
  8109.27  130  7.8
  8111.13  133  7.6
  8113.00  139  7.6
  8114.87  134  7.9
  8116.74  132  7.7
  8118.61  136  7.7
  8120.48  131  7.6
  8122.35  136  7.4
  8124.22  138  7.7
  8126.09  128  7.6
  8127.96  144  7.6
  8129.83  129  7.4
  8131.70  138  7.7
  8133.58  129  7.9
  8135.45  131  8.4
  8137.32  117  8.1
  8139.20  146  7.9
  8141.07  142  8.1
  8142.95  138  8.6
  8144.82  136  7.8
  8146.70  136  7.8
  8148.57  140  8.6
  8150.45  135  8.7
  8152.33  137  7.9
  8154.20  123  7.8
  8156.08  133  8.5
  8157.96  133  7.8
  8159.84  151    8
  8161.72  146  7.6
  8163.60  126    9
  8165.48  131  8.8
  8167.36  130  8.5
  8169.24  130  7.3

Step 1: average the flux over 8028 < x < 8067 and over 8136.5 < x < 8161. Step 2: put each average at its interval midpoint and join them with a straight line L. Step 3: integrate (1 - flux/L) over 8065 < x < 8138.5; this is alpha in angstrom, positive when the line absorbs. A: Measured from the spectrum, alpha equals 1.47 angstrom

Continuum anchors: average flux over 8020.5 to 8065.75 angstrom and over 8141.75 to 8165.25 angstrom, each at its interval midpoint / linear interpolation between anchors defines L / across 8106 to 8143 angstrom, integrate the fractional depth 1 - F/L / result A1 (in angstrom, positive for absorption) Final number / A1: 1.1 angstrom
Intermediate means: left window 143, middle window 134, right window 136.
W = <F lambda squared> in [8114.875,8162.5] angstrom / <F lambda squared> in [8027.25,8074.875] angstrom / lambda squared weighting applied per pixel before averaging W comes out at 0.97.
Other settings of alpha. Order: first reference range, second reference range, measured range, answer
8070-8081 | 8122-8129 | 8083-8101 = 0.2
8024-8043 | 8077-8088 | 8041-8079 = -1.4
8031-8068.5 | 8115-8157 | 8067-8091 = 0.4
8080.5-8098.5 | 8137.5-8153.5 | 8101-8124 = 0.4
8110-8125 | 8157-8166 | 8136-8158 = 0.3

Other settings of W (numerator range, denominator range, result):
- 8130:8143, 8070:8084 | 0.97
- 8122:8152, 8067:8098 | 0.99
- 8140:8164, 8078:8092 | 1.03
